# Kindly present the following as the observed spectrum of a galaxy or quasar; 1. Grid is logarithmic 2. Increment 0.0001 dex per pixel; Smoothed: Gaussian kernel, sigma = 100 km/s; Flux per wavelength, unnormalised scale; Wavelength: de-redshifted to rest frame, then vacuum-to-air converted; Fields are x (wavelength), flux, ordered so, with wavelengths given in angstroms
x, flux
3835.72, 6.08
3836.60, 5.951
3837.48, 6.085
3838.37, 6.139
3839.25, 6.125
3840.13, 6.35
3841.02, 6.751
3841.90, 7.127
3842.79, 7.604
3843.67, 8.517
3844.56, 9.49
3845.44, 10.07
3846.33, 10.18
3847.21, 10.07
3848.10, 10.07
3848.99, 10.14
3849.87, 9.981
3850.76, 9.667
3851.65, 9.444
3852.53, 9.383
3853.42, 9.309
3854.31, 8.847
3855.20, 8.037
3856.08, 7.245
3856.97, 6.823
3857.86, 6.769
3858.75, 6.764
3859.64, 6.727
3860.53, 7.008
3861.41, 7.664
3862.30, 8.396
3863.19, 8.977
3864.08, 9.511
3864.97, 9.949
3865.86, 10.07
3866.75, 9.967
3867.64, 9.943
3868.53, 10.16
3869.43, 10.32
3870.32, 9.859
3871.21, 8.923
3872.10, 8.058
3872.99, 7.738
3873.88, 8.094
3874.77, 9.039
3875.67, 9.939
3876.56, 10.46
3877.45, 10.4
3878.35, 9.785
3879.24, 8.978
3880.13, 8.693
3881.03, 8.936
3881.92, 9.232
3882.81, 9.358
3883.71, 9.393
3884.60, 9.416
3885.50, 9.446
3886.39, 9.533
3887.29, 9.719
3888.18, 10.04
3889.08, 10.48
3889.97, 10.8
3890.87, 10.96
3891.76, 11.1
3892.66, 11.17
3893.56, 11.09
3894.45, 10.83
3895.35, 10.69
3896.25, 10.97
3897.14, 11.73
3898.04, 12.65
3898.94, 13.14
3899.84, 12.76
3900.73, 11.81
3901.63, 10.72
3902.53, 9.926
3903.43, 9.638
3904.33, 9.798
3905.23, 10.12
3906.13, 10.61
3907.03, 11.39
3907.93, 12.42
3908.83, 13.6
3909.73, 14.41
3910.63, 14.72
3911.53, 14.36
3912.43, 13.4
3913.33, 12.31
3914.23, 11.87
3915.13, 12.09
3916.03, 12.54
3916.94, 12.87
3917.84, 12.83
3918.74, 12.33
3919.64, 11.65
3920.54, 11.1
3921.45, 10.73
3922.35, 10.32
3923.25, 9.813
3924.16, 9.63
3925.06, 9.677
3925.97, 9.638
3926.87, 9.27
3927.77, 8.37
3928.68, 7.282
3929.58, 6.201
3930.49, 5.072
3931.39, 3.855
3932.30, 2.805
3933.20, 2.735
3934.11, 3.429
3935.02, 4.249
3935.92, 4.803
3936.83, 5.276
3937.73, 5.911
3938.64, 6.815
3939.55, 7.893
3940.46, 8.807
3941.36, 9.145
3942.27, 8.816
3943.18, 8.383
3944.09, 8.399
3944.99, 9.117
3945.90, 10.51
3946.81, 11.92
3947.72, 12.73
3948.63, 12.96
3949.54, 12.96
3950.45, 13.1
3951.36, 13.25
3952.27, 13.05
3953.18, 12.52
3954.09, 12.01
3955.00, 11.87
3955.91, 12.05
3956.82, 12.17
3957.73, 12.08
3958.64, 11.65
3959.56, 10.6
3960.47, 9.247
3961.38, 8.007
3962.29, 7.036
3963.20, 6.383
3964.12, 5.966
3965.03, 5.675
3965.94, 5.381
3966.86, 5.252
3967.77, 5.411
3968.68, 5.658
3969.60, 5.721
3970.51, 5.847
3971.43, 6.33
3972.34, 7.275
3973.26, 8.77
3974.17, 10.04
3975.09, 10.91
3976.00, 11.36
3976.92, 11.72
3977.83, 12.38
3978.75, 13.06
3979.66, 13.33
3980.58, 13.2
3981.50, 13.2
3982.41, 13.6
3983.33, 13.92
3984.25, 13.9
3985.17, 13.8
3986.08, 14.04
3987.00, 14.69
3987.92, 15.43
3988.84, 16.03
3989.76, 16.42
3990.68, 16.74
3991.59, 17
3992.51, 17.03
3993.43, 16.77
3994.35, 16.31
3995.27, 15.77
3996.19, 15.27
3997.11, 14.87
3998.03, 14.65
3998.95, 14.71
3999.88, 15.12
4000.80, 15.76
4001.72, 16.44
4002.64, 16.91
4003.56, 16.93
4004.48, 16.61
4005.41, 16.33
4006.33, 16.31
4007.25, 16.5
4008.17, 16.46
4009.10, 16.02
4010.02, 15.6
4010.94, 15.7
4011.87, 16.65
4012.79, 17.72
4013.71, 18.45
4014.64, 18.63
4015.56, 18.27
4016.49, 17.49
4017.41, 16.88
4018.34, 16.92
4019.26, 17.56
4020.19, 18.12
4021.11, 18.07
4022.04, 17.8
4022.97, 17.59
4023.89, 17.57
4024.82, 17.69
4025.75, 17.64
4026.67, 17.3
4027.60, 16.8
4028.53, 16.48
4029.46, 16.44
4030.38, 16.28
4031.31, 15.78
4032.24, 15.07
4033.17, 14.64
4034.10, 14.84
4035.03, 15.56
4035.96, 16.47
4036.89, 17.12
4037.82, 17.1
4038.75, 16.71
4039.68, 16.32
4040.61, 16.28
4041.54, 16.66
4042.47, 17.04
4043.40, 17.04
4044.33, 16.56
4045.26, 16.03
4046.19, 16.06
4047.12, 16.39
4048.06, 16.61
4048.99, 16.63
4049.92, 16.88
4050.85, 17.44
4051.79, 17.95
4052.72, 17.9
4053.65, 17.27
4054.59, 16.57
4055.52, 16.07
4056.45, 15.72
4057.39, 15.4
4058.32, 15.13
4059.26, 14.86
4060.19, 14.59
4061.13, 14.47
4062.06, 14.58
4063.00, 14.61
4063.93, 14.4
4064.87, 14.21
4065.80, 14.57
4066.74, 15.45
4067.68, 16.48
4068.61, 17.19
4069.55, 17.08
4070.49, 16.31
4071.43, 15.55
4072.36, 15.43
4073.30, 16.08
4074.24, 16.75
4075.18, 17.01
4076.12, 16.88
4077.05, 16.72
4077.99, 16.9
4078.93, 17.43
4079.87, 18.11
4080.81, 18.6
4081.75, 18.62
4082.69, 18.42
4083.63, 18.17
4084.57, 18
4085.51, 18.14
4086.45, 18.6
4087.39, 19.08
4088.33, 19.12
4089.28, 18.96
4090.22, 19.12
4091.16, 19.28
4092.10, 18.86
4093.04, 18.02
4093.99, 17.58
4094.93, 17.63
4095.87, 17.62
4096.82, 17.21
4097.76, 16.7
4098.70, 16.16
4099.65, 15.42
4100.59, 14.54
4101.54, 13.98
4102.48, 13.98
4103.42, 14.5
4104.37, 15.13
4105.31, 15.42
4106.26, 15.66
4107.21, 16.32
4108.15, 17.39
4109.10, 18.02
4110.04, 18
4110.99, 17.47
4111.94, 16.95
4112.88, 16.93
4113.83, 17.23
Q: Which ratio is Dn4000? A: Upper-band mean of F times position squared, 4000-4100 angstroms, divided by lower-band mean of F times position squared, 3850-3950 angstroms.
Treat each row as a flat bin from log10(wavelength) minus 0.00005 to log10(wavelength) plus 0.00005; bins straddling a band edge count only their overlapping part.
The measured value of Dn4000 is 1.88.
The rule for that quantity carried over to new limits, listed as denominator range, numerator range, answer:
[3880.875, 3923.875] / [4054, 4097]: 1.63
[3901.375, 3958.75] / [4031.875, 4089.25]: 1.75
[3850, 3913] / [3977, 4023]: 1.68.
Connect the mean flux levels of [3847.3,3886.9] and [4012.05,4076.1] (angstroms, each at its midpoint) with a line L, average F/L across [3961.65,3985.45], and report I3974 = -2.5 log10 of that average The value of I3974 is 0.40 mag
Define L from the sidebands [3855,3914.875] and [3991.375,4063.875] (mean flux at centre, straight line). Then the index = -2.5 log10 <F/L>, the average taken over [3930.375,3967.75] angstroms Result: 0.448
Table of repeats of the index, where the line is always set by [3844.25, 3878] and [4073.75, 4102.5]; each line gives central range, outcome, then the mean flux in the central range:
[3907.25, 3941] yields 0.204 mag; 9.33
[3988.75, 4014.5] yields -0.142 mag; 16.3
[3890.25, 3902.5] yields -0.108 mag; 11.4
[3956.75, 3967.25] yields 0.487 mag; 8.16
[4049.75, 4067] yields 0.049 mag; 15.7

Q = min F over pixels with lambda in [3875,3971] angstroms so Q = 2.735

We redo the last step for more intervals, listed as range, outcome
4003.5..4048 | 14.64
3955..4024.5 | 5.252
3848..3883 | 6.727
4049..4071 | 14.21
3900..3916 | 9.638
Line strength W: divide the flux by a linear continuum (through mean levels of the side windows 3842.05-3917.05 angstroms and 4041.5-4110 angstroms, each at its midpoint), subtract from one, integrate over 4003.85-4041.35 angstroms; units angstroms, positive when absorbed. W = -4.9 angstroms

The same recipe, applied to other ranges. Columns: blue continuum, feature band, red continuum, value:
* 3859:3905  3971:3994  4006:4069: 1.5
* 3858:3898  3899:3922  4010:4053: -1.9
